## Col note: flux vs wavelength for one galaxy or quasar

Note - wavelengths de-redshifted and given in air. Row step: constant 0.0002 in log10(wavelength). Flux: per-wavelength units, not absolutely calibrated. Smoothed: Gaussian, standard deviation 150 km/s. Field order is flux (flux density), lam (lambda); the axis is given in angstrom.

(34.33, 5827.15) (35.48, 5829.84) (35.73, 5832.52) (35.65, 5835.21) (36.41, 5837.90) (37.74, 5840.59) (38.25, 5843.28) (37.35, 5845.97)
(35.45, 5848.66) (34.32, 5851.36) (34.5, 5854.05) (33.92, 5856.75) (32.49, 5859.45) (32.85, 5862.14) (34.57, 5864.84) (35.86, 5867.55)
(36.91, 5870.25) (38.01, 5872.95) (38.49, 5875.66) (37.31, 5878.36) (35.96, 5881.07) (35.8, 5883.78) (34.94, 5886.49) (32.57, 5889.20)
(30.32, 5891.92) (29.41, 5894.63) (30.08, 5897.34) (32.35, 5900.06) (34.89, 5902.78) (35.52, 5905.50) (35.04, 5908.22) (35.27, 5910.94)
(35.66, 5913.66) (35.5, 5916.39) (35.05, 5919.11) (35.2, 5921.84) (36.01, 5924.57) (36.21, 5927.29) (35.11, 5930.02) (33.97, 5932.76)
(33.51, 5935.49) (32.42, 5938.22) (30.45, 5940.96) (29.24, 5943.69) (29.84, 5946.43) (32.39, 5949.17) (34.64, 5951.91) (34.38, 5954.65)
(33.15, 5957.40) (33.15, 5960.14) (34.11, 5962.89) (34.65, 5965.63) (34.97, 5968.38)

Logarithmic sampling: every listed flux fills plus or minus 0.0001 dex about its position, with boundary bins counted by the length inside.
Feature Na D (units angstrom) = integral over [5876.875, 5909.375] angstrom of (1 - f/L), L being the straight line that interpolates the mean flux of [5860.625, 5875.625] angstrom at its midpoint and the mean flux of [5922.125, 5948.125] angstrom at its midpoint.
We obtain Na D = 1.1 angstrom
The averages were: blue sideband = 35.9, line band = 33.7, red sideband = 33.1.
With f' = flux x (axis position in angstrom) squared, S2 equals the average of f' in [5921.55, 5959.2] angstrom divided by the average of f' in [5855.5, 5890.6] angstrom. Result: 0.96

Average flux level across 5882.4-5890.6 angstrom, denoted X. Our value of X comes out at 34.4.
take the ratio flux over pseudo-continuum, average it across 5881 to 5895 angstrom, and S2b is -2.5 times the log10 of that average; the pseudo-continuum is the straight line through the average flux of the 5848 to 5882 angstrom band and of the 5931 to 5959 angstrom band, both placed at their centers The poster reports 0.045 mag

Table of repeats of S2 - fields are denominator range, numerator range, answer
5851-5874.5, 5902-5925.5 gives 1.03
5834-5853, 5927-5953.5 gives 0.93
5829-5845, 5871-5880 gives 1.05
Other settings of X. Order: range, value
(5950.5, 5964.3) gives 33.9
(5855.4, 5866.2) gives 33.4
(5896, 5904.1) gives 32.4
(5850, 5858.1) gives 34.2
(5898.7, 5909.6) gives 34.4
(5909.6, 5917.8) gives 35.5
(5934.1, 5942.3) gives 32.1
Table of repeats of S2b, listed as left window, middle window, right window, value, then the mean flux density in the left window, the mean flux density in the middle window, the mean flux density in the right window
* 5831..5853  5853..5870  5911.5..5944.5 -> 0.05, 36.3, 34.2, 34.1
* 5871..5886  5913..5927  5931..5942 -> -0.05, 37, 35.5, 32.7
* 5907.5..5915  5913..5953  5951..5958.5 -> 0.03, 35.4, 33.6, 34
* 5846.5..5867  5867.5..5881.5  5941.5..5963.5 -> -0.10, 34.2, 37.3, 32.5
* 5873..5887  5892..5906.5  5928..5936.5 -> 0.12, 36.7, 32.2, 34.4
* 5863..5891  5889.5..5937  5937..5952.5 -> -0.02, 35.9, 34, 31.3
